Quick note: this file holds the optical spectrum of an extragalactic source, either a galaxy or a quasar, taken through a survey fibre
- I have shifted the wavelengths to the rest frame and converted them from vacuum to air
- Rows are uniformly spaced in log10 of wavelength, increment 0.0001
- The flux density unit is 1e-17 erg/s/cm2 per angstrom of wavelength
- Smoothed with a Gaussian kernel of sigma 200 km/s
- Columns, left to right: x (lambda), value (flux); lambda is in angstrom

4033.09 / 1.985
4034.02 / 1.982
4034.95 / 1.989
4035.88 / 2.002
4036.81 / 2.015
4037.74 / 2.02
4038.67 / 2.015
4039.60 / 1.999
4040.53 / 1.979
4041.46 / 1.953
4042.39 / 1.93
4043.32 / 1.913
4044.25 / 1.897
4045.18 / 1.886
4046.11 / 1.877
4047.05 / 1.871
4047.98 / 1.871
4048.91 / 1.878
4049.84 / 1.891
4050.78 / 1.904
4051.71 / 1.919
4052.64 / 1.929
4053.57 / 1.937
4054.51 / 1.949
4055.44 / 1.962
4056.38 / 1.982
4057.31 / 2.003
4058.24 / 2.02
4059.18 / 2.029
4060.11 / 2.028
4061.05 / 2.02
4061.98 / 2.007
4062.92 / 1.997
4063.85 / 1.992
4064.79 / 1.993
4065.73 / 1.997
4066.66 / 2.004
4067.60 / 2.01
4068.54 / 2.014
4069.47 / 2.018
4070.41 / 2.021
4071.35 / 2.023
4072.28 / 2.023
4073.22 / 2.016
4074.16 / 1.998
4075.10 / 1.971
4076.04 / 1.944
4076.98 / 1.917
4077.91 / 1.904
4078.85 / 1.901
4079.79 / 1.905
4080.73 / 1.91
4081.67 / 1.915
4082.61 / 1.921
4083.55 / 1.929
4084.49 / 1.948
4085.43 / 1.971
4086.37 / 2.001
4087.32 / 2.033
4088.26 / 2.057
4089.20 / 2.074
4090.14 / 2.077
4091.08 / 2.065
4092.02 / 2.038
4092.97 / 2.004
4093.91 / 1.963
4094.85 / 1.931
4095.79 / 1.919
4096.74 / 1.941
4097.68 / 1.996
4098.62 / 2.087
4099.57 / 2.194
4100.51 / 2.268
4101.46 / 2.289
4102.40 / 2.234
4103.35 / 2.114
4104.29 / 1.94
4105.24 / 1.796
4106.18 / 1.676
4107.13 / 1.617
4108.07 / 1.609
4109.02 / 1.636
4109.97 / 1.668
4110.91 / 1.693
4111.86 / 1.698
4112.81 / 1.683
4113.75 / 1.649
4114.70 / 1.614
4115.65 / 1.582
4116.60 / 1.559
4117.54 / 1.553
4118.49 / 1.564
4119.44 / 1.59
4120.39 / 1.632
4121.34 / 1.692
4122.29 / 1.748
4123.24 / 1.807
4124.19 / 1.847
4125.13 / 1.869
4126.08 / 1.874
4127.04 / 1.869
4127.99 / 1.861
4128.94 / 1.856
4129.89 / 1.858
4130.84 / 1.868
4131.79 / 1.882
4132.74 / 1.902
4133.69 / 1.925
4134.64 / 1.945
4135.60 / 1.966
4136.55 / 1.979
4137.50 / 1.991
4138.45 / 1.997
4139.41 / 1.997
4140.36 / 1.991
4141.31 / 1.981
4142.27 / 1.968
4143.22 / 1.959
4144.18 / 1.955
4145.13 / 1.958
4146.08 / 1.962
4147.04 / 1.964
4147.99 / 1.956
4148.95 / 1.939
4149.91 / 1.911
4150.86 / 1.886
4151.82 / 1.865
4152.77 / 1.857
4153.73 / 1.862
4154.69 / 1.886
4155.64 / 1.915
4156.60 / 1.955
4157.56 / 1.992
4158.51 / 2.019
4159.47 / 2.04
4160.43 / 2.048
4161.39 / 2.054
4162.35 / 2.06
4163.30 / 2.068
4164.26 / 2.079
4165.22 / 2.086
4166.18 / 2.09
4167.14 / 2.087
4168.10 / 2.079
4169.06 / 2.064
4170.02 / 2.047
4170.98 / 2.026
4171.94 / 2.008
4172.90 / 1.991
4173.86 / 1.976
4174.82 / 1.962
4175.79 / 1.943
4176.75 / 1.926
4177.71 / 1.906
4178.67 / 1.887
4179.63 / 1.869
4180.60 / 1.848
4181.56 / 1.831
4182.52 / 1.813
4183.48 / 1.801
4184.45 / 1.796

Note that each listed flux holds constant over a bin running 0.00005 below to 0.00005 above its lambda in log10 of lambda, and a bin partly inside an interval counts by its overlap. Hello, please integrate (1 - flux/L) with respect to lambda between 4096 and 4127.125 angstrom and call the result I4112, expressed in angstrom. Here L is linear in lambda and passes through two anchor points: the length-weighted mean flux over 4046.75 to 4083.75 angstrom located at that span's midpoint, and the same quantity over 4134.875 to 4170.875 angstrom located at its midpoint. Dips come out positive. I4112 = 2.7 angstrom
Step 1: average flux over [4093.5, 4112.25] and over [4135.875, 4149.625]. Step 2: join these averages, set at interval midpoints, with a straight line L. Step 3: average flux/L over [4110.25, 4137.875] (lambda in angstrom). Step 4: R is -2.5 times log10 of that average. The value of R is 0.10 mag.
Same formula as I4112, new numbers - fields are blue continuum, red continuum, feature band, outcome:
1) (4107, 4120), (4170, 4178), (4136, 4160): -1.7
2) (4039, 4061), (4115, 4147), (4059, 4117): -1.1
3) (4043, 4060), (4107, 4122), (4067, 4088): -1.9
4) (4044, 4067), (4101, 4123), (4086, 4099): -1.5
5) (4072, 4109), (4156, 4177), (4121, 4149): 1.3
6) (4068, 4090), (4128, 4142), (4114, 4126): 1.7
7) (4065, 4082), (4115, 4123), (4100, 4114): -1.0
